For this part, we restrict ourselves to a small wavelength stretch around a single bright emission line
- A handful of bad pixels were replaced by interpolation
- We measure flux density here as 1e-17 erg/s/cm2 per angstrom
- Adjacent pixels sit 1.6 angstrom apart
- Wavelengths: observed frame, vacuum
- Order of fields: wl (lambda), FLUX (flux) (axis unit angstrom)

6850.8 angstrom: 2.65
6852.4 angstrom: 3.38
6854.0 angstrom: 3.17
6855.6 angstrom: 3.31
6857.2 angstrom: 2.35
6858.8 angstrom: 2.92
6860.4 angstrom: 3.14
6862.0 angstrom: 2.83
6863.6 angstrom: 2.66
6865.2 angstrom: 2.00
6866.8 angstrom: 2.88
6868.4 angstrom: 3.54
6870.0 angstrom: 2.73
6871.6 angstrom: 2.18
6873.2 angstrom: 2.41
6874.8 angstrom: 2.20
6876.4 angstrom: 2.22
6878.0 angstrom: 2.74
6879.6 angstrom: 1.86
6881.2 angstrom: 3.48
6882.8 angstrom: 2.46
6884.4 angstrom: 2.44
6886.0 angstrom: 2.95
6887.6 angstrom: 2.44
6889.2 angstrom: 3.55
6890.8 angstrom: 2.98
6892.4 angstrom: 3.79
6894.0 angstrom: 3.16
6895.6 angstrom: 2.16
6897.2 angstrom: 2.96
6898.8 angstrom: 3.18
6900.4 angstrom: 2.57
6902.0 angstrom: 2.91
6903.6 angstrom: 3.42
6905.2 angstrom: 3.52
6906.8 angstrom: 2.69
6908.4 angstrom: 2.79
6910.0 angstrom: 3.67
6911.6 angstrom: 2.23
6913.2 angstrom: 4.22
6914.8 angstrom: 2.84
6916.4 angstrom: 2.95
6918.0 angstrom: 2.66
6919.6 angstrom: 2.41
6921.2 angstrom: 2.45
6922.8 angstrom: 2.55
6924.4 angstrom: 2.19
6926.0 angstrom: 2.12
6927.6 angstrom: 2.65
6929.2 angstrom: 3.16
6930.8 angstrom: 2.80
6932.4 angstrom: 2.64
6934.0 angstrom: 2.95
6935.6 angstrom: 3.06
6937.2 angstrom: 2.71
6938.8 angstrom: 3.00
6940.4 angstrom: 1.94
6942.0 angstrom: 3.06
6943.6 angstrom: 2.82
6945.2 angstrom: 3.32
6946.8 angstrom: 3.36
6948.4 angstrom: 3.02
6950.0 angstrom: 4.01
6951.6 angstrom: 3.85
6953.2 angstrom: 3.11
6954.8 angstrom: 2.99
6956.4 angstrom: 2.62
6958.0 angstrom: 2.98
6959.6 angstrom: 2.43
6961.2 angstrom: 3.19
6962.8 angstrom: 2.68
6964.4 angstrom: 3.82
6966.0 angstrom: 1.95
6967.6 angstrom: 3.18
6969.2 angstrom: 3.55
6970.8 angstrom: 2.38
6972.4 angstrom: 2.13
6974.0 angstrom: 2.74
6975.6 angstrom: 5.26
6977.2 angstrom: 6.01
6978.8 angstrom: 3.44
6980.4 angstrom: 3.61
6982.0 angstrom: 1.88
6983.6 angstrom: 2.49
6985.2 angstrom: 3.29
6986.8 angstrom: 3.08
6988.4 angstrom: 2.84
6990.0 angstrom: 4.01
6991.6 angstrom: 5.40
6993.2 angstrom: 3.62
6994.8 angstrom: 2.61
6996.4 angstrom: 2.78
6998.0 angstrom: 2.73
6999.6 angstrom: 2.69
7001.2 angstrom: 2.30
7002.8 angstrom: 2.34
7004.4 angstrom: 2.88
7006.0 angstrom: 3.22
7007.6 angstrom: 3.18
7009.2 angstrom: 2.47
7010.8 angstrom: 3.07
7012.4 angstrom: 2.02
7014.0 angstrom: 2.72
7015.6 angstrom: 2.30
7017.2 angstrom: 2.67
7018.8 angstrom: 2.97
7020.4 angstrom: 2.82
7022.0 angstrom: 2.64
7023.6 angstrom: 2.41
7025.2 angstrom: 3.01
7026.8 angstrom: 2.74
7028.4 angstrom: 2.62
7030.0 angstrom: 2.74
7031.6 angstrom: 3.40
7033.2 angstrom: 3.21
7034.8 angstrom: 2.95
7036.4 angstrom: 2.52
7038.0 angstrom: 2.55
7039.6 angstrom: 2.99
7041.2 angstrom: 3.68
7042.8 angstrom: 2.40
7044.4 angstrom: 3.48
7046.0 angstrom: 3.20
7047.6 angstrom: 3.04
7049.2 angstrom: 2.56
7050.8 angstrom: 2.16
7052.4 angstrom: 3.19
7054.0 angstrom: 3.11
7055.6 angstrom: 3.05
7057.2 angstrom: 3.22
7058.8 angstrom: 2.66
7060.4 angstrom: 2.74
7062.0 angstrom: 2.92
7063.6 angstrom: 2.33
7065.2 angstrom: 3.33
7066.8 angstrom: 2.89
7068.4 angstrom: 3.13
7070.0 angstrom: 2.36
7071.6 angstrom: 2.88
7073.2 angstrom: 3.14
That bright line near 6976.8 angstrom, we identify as [S II]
